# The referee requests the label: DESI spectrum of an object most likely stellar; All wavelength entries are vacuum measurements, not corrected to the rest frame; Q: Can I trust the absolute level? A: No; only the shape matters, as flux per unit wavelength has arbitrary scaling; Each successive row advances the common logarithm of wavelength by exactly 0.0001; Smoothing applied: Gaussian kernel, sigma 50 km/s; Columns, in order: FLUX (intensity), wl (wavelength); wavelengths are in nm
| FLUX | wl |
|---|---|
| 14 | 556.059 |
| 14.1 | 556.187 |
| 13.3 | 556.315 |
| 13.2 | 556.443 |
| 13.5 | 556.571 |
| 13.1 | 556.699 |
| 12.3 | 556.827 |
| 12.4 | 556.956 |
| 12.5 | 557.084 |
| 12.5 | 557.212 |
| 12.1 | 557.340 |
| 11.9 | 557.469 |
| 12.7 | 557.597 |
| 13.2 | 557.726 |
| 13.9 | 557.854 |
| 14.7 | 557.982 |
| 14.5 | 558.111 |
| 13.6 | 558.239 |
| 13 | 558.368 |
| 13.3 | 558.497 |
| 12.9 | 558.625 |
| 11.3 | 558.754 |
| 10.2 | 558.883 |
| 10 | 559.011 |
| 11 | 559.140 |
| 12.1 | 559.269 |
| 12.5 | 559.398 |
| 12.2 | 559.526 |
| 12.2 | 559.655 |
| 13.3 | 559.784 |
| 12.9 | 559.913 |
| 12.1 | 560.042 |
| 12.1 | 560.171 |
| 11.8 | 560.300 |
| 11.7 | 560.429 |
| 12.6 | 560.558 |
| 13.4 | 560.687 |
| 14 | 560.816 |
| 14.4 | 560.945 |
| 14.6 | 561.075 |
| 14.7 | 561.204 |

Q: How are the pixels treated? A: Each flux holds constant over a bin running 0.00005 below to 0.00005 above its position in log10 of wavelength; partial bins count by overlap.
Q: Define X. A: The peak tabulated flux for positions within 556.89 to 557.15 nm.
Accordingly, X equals 12.5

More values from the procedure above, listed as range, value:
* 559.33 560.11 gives 13.3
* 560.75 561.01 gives 14.4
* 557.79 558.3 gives 14.7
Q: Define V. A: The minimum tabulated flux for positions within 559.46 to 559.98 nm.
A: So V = 12.2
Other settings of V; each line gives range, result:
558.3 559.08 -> 10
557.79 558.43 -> 13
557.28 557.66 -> 11.9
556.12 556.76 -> 13.1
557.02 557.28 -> 12.5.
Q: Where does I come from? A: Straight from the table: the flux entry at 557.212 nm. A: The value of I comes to 12.5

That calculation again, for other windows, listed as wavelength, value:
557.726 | 13.2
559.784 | 13.3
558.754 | 11.3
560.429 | 11.7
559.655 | 12.2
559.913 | 12.9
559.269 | 12.1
